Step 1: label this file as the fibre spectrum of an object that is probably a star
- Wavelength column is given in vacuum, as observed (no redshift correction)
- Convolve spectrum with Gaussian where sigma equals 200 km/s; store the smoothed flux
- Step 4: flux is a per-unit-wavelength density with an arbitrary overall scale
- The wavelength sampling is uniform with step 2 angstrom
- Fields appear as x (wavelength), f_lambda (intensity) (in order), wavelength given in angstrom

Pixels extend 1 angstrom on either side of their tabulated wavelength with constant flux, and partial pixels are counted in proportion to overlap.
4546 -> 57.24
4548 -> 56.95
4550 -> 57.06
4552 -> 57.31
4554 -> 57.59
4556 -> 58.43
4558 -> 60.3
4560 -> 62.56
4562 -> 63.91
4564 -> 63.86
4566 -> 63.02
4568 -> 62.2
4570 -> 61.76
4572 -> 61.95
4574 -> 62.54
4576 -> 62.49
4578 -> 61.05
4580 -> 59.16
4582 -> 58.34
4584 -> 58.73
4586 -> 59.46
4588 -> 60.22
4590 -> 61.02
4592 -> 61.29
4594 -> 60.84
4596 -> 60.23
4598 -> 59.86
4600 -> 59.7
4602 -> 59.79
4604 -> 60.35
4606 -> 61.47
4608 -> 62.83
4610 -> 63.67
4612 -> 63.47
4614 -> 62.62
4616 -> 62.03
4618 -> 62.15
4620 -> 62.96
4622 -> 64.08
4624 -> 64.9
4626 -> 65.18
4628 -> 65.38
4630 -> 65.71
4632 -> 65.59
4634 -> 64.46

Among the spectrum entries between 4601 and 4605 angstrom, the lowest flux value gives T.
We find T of 59.79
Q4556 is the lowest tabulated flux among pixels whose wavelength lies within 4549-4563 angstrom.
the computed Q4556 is 57.06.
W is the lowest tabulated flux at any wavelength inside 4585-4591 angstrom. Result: 59.46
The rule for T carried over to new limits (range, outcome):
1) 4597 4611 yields 59.7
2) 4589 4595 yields 60.84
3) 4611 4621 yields 62.03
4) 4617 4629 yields 62.15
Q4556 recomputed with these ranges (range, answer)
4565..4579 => 61.05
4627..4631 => 65.38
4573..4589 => 58.34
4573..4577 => 62.49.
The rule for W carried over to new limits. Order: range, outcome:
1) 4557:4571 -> 60.3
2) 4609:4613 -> 63.47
